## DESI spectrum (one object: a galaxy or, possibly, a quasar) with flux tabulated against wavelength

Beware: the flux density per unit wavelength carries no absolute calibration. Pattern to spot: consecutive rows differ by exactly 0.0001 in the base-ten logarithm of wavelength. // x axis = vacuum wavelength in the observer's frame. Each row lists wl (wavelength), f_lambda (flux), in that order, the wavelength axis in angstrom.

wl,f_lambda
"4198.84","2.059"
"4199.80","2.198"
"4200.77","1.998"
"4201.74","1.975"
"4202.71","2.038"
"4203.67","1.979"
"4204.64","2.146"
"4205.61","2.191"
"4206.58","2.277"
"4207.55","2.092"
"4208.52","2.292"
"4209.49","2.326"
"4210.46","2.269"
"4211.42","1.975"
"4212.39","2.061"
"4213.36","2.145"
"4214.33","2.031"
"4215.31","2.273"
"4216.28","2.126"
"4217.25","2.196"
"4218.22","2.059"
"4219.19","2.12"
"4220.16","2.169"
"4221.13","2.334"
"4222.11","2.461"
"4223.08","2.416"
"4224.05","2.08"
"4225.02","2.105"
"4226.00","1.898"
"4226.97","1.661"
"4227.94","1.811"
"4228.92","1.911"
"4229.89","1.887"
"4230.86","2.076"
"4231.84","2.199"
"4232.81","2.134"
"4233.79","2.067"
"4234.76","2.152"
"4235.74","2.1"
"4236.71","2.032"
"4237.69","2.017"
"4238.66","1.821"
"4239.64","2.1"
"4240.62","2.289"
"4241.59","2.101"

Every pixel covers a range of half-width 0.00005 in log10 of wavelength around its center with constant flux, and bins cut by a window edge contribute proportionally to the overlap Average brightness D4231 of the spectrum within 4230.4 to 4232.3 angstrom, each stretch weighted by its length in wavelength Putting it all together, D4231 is 2.13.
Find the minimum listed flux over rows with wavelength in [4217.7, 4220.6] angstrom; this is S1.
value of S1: 2.059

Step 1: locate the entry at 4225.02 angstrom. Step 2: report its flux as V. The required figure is 2.105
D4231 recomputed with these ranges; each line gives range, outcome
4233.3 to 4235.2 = 2.11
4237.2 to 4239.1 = 1.93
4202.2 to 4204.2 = 2.01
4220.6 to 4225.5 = 2.28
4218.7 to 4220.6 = 2.15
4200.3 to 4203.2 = 2.01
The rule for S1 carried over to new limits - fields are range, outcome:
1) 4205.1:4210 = 2.092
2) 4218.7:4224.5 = 2.08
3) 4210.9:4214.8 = 1.975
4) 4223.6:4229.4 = 1.661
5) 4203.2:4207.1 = 1.979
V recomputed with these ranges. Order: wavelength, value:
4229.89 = 1.887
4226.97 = 1.661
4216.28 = 2.126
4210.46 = 2.269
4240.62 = 2.289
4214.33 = 2.031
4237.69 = 2.017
